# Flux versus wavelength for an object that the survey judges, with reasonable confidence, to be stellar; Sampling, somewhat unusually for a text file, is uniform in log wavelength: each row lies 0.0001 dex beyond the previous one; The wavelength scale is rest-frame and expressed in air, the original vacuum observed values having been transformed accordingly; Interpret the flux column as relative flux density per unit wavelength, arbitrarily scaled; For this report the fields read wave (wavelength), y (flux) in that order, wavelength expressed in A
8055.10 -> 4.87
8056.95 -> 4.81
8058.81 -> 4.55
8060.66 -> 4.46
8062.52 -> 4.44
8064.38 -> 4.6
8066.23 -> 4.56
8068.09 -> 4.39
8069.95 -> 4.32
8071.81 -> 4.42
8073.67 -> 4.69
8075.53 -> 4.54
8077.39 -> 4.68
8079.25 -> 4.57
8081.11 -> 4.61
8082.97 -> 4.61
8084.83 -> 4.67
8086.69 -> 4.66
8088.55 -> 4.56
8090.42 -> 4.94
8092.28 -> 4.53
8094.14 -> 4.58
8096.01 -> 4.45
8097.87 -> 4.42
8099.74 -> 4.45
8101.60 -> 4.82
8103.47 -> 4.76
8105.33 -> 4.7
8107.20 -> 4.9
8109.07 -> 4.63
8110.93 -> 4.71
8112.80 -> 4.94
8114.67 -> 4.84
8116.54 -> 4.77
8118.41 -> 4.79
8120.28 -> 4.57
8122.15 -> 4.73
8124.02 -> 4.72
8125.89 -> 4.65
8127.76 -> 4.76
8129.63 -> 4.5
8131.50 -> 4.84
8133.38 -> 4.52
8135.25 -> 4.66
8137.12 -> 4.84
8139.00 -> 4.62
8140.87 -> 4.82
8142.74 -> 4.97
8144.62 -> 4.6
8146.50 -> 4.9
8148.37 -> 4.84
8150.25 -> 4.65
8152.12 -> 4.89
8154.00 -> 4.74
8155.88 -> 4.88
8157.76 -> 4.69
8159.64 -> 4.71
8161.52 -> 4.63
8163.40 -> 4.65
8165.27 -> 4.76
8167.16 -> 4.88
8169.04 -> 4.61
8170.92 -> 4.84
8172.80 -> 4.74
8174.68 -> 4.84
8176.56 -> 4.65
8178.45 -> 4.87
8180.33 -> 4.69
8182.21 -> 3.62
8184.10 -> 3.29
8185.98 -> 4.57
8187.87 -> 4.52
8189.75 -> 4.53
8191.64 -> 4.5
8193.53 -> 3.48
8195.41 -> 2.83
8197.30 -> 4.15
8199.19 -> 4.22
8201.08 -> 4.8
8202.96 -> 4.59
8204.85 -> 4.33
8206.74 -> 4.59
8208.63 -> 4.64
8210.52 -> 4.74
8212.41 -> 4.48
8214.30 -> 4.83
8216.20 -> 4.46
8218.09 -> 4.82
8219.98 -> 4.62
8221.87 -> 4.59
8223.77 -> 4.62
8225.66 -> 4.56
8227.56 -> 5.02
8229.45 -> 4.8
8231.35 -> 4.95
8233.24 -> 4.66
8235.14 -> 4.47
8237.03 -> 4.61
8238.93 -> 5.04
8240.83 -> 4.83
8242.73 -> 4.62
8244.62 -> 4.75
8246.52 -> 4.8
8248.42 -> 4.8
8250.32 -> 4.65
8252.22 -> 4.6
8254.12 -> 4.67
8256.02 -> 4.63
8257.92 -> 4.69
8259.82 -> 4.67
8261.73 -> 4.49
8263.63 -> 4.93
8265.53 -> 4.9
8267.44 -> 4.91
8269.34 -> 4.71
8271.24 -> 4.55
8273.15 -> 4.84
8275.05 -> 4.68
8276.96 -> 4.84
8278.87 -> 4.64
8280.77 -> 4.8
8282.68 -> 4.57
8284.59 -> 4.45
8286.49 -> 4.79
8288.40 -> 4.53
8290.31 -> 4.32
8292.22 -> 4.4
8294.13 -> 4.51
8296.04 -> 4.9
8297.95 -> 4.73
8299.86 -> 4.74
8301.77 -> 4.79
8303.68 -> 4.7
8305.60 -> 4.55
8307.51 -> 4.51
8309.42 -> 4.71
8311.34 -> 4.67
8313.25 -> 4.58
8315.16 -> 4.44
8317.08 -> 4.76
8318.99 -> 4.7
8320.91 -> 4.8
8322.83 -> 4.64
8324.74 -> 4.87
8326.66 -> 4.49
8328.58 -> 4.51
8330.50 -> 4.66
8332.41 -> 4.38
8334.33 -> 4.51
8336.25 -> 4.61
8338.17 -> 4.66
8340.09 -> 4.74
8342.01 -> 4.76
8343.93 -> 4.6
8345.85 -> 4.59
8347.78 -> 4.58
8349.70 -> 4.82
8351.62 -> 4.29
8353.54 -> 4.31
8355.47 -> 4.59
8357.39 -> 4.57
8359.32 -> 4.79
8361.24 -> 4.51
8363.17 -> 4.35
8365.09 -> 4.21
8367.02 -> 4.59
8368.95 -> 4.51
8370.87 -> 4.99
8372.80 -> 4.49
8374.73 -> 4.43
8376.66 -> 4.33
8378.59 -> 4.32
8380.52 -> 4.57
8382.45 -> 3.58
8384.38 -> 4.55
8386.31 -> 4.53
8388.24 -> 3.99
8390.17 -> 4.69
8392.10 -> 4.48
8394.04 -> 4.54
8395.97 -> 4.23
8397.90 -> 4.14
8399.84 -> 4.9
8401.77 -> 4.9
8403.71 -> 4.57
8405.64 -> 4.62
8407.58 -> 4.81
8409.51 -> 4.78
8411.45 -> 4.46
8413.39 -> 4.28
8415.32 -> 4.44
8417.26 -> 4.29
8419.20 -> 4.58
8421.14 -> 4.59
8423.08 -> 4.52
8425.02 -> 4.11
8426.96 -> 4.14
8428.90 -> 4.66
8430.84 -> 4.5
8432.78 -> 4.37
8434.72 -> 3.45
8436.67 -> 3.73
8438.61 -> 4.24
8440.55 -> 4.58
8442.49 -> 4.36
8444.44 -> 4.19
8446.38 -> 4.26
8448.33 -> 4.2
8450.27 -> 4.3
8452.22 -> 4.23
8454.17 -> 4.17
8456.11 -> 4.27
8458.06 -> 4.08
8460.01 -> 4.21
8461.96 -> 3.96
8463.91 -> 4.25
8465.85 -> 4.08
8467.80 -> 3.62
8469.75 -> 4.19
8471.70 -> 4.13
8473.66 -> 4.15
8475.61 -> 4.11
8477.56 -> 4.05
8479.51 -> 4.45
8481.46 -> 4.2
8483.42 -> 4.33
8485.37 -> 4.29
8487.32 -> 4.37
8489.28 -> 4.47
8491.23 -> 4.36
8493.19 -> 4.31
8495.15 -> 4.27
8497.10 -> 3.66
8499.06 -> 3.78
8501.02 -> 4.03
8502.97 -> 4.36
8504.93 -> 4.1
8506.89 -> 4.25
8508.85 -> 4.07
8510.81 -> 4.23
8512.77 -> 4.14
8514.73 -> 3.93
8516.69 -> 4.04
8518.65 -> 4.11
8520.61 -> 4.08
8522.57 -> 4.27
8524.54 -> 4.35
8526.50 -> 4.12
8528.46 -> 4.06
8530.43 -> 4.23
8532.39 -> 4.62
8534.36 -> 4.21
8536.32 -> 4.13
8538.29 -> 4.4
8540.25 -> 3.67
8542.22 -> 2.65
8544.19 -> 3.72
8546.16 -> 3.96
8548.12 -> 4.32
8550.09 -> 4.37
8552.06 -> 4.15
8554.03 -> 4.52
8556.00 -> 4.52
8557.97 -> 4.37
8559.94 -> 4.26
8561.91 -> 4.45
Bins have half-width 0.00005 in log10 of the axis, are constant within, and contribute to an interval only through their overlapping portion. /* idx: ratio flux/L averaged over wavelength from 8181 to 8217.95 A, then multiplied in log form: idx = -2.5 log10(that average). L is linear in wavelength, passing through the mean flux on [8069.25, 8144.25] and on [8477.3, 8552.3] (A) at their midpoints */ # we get 0.064 mag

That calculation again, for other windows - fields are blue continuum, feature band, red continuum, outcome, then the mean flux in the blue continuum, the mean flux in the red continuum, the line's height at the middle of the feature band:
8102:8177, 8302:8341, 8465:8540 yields -0.04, 4.74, 4.17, 4.46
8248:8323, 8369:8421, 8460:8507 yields -0.02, 4.67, 4.16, 4.39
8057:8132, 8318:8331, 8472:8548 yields -0.08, 4.63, 4.12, 4.35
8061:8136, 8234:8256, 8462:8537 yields -0.06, 4.64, 4.17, 4.46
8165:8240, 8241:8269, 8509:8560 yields -0.06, 4.52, 4.13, 4.46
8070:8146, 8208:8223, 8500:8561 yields -0.03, 4.67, 4.14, 4.54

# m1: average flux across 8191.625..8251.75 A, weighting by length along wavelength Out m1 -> 4.56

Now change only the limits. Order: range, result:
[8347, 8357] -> 4.52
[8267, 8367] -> 4.62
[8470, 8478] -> 4.12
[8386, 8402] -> 4.47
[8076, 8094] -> 4.64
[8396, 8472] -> 4.31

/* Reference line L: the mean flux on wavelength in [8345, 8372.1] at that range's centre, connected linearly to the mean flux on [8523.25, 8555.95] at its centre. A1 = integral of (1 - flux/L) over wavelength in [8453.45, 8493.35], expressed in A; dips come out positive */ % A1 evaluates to 0.7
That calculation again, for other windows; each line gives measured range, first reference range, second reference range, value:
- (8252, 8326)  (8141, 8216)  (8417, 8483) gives -4.5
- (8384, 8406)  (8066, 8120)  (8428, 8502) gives -1.2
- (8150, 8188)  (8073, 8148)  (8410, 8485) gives 0.0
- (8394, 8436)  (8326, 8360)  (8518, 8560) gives -0.2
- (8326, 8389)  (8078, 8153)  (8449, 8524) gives -2.2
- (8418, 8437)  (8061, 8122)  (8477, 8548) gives -0.3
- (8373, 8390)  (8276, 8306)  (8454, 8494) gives 0.4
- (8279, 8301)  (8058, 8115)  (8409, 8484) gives -1.1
